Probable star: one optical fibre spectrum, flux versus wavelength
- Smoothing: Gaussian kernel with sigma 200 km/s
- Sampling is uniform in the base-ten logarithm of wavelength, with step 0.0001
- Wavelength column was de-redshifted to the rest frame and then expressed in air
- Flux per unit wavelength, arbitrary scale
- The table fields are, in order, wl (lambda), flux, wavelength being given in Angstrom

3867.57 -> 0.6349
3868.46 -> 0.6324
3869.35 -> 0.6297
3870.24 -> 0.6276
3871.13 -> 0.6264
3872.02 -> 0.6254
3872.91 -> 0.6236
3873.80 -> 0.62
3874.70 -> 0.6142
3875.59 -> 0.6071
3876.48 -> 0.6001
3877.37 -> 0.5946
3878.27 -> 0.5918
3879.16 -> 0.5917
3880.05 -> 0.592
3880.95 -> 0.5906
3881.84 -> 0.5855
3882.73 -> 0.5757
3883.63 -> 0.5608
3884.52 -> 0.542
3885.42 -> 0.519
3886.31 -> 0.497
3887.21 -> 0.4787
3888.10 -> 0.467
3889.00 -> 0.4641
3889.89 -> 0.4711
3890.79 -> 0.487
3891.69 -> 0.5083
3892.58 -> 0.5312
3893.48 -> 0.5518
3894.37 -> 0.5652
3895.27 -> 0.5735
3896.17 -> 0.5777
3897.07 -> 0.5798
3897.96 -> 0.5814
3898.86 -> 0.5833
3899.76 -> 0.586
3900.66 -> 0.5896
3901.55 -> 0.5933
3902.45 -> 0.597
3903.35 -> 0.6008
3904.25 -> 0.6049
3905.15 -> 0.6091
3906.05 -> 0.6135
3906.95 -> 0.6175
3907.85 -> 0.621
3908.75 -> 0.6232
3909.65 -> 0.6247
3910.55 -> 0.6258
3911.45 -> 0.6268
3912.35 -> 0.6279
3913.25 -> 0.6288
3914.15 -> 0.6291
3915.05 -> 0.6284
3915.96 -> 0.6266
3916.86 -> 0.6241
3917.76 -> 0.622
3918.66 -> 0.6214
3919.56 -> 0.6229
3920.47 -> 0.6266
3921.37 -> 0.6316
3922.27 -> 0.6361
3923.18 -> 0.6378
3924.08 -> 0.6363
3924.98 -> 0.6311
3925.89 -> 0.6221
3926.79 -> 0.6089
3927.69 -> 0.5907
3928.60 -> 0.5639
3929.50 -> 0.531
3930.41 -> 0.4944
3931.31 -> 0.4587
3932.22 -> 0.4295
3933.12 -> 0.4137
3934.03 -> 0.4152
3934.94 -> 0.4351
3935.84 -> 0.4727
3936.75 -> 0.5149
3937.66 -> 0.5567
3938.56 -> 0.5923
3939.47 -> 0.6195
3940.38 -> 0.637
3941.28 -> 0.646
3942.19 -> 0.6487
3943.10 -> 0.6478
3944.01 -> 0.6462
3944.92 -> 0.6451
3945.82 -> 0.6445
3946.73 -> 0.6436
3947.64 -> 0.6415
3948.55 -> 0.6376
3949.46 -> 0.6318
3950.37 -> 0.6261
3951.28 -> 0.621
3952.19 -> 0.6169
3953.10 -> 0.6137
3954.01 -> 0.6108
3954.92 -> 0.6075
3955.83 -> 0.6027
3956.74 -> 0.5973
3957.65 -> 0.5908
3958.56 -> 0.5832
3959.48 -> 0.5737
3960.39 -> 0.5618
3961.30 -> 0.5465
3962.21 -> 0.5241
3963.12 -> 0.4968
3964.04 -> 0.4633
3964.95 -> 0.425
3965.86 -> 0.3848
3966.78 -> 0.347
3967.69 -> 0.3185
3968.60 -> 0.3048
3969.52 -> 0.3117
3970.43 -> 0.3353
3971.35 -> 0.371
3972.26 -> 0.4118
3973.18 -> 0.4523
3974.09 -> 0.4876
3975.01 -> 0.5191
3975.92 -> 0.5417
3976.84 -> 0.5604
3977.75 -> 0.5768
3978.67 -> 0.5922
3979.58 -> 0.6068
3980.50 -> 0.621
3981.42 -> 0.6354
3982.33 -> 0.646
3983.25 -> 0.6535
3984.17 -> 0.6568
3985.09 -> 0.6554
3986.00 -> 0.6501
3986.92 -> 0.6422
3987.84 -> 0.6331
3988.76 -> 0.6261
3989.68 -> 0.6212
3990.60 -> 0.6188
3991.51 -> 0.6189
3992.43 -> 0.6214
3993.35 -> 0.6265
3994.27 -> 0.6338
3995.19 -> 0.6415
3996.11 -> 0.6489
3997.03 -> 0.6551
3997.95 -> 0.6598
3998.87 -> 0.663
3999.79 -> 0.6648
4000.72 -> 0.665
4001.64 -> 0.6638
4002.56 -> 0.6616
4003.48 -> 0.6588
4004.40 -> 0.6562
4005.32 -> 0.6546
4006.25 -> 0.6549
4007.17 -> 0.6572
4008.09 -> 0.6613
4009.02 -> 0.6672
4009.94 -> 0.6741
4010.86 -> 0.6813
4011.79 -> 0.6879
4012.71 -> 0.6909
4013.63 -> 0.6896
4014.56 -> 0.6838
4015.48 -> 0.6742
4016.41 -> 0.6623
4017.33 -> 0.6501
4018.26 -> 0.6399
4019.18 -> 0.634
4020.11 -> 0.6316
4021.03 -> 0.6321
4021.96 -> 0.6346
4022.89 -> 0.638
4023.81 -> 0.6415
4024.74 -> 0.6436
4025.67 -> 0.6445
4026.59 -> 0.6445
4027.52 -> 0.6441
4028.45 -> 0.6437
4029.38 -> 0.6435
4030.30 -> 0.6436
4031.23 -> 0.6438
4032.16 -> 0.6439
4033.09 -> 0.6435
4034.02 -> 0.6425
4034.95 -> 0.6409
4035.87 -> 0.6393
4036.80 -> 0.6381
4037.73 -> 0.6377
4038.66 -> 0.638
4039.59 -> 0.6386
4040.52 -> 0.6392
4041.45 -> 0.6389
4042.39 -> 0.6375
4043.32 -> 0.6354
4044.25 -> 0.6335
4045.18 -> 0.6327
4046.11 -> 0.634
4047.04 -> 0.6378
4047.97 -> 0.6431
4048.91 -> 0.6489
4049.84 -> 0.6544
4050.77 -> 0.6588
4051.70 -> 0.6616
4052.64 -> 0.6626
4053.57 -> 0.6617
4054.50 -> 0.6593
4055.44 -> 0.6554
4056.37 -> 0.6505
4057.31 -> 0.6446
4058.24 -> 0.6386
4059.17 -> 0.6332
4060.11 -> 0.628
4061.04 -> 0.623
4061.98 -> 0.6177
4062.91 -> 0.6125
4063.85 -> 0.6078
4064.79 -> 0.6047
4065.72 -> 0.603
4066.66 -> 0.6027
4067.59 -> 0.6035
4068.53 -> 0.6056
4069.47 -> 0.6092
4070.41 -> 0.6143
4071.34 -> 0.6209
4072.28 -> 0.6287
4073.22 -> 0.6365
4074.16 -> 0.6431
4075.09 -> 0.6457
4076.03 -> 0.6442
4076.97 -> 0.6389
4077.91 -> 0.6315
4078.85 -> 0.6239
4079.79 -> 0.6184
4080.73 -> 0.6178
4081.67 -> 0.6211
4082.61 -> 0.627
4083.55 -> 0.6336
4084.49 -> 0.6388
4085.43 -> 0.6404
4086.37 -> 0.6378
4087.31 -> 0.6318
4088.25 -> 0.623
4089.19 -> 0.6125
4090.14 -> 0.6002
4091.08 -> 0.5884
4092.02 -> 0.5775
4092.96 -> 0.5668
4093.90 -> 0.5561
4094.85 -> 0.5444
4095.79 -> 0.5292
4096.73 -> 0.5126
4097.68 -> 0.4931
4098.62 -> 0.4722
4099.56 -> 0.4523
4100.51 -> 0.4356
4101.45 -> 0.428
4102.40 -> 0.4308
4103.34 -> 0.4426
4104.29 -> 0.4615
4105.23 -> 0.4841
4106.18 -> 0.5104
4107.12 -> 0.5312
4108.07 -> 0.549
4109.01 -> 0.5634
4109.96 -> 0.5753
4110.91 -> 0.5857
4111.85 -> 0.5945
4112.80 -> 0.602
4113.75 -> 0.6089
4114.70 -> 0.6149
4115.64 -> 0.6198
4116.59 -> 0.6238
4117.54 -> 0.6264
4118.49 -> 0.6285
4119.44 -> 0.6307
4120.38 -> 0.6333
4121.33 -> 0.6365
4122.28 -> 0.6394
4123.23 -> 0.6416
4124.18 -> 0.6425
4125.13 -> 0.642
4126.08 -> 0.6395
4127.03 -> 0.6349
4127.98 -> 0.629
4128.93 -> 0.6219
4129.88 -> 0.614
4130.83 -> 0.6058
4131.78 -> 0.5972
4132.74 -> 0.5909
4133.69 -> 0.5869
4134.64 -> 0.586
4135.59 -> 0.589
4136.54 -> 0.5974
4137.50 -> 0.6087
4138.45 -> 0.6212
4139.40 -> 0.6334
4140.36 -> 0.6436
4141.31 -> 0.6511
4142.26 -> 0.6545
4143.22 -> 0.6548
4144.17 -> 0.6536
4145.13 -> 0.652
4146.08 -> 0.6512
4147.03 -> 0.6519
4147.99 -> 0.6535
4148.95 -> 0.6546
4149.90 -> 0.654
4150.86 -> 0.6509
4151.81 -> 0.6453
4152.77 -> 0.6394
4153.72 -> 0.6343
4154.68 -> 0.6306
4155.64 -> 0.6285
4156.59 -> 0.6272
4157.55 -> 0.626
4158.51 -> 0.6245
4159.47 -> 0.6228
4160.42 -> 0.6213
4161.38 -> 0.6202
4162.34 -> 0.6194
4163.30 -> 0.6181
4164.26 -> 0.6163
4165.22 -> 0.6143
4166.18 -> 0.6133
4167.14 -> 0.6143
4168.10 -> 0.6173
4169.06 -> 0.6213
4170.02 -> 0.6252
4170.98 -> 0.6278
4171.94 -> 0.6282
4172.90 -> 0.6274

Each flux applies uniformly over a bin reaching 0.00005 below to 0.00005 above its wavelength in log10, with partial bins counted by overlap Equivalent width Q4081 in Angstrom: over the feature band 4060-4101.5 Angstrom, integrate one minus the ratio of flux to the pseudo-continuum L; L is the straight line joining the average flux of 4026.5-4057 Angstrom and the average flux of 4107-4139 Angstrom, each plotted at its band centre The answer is 2.2 Angstrom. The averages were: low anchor 0.644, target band 0.595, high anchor 0.61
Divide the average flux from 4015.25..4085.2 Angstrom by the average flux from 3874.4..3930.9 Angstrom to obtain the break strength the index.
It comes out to 1.09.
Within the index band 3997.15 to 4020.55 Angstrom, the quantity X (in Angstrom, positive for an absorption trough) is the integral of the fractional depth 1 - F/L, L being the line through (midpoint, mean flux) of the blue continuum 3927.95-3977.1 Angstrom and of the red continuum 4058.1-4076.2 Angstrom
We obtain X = -3.6 Angstrom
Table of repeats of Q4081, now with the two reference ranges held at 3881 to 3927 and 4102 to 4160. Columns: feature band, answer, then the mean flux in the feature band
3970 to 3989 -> 0.93 Angstrom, 0.565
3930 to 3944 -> 1.28 Angstrom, 0.536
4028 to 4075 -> -2.63 Angstrom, 0.635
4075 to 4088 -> -0.58 Angstrom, 0.632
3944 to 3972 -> 2.91 Angstrom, 0.53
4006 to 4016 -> -1.30 Angstrom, 0.675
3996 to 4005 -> -0.96 Angstrom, 0.66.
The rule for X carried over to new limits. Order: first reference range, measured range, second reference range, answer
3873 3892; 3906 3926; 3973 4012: -1.8 Angstrom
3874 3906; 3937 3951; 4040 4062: -0.9 Angstrom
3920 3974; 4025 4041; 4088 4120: -2.8 Angstrom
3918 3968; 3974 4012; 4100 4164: -3.8 Angstrom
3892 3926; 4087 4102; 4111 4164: 2.1 Angstrom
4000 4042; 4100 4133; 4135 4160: 3.1 Angstrom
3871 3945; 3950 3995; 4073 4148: 2.6 Angstrom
